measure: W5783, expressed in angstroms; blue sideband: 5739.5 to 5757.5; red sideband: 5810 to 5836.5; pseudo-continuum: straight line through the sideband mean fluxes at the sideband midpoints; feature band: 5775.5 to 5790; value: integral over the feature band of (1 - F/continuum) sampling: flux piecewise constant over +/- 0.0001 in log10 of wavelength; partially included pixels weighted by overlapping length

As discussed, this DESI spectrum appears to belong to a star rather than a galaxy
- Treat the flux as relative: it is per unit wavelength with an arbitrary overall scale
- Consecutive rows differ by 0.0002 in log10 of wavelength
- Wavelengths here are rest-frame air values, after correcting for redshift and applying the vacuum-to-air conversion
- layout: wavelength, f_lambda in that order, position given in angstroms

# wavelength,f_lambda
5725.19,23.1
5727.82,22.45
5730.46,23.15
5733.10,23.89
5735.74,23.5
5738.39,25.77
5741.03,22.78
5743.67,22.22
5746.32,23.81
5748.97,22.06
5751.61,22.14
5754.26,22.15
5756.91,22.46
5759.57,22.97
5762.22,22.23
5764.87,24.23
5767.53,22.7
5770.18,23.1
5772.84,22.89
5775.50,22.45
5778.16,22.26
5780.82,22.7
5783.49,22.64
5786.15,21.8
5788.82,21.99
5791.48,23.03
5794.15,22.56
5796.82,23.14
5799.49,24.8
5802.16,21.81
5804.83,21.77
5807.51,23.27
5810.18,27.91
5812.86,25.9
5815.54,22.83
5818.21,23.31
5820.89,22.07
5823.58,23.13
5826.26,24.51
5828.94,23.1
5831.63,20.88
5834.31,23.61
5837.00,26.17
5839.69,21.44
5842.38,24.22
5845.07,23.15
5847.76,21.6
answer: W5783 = 0.5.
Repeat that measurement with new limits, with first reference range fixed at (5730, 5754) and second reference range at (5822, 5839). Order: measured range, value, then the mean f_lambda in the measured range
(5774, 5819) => 0.34 angstroms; 23.2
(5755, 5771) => 0.24 angstroms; 22.9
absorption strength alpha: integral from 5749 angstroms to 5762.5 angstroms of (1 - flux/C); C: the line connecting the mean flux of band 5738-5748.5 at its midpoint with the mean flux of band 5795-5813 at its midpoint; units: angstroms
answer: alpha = 0.6 angstroms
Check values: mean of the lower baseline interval 23.3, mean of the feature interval 22.4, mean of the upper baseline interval 23.9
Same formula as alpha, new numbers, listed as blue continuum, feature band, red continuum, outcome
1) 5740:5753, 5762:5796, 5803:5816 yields 1.17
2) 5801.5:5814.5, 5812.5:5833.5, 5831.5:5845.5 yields 0.66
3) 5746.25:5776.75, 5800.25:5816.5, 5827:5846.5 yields -0.64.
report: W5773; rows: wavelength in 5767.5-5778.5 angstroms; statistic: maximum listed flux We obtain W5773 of 23.1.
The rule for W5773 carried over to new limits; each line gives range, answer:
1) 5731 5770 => 25.77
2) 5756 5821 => 27.91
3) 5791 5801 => 24.8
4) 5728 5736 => 23.89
